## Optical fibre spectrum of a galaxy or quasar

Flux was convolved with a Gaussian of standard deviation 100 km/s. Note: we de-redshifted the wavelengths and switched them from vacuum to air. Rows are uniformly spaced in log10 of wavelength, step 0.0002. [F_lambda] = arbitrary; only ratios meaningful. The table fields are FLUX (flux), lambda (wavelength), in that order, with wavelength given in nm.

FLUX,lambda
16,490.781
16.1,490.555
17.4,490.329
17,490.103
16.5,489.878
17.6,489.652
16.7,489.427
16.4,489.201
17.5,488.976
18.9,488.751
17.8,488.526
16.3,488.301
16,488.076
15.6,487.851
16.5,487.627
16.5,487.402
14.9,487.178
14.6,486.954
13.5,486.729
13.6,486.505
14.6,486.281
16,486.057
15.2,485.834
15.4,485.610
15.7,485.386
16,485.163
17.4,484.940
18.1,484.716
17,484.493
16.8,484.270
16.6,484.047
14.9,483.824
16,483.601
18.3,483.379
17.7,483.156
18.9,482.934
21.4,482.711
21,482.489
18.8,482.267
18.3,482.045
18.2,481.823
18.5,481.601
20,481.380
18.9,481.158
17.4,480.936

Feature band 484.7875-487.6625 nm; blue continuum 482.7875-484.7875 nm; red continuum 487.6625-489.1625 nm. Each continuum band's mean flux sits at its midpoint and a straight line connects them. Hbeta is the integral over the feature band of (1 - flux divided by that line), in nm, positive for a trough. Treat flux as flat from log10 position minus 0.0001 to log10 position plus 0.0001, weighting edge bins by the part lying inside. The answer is 0.28 nm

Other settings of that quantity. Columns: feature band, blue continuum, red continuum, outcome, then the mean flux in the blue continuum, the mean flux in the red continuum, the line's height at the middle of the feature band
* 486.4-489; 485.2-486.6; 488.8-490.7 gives 0.01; 15.2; 17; 16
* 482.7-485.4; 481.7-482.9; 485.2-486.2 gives 0.04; 19.5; 15.6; 17.5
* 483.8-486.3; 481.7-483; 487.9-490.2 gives 0.30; 19.4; 17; 18.5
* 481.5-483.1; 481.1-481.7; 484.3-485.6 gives -0.06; 19.2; 16.7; 18.6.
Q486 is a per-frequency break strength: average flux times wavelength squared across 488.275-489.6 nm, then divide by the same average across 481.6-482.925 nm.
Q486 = 0.92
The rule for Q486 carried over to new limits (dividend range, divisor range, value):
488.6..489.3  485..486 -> 1.14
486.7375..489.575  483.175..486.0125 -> 1.01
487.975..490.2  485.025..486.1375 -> 1.10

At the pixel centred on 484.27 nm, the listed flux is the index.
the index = 16.8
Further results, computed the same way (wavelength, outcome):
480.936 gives 17.4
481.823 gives 18.2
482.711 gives 21.4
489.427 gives 16.7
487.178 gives 14.9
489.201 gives 16.4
